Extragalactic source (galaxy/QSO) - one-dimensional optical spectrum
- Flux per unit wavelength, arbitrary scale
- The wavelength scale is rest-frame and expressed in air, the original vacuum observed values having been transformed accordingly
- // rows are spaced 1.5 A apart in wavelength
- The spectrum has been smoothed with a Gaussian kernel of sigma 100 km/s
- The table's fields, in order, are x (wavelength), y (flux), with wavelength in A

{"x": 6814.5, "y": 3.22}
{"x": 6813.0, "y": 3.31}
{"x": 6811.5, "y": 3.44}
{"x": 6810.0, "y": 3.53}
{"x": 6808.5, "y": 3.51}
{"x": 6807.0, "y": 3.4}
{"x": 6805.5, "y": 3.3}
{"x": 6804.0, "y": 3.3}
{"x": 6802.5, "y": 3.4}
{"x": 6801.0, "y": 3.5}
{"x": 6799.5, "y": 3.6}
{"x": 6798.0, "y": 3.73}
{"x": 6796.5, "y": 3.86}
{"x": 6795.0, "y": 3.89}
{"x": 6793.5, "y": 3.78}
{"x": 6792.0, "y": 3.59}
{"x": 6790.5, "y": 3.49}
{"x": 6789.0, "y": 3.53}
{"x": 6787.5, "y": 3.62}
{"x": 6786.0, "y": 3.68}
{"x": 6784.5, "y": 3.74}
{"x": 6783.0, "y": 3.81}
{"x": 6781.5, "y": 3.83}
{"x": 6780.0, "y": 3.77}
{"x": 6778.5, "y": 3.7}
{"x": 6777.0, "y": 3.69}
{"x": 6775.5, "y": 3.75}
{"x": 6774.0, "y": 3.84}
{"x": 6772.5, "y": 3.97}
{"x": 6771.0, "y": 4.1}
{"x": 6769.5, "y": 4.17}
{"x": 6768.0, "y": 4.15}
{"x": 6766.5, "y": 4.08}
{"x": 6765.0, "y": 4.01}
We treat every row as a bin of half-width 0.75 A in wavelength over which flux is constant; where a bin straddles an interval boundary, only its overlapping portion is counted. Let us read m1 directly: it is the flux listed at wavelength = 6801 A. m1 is 3.5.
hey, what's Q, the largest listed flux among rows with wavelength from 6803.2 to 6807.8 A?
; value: 3.4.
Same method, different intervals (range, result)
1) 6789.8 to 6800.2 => 3.89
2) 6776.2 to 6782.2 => 3.83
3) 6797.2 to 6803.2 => 3.73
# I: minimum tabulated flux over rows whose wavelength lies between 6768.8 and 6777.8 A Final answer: 3.69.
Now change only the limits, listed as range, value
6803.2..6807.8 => 3.3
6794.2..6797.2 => 3.86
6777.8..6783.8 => 3.7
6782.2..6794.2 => 3.49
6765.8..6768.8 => 4.08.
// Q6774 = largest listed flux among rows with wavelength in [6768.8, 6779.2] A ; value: 4.17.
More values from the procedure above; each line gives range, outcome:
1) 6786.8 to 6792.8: 3.62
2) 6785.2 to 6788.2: 3.68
